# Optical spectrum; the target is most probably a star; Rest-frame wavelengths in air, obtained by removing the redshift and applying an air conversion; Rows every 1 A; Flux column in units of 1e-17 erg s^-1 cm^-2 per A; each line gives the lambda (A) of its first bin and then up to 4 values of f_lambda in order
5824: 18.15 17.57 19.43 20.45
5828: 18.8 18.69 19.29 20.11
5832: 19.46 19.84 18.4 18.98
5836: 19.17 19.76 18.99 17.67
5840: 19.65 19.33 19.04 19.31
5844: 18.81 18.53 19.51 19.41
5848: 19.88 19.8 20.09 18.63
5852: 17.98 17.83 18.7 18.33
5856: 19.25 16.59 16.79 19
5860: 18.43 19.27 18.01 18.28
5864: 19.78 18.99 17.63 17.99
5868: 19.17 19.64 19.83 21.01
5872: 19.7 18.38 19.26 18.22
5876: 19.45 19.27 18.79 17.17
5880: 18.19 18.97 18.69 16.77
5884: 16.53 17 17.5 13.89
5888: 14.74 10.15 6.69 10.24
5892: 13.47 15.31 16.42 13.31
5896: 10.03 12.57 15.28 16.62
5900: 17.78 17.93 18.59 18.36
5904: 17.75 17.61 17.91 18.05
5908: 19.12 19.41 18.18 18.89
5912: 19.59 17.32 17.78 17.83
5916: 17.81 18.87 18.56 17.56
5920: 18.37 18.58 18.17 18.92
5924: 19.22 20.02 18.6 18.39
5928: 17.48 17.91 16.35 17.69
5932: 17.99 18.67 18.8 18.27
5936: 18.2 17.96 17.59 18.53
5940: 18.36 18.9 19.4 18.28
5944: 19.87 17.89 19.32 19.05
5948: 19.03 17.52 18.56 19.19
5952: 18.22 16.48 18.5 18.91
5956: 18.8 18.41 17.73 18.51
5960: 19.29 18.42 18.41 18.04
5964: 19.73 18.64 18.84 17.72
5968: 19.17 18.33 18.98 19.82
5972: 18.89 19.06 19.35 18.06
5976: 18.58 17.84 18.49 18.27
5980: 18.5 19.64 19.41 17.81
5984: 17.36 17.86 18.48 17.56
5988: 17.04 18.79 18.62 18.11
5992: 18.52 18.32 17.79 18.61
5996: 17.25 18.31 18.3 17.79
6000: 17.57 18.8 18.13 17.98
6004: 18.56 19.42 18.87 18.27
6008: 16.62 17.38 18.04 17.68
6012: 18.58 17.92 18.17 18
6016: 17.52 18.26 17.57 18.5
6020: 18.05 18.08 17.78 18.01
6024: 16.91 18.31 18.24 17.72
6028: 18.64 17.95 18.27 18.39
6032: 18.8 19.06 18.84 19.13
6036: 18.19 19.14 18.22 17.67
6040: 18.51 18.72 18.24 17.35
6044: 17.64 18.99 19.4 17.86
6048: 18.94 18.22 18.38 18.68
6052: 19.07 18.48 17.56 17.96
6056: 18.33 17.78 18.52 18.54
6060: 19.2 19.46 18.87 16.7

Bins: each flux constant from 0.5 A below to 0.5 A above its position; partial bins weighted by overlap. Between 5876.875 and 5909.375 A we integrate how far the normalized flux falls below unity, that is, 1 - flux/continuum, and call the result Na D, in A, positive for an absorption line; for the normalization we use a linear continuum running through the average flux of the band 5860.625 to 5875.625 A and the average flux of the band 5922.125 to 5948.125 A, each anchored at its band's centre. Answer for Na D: 4.8 A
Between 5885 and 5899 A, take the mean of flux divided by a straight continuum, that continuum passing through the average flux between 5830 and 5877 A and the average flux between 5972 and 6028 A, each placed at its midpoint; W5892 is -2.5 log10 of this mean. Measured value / 0.37 mag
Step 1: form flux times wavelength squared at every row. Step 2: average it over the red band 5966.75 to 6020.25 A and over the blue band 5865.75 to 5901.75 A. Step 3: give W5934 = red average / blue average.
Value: 1.1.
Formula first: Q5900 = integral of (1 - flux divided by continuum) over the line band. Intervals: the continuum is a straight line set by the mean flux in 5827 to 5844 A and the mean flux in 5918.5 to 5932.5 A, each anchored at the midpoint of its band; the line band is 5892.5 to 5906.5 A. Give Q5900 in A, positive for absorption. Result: 1.81 A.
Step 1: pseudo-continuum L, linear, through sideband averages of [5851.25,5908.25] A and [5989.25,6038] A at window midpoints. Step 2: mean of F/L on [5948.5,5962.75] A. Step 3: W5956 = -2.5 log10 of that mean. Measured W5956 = -0.036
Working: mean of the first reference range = 17.2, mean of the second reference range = 18.2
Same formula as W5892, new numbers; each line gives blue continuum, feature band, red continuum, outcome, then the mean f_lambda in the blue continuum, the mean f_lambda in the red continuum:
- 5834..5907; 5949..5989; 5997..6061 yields -0.027 mag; 17.6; 18.3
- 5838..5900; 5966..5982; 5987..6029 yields -0.048 mag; 17.5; 18.1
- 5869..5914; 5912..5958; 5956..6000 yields -0.043 mag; 16.9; 18.4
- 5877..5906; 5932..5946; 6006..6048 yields -0.122 mag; 15.7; 18.2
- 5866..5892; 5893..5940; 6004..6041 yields -0.022 mag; 17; 18.2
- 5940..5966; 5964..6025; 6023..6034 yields 0.009 mag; 18.6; 18.2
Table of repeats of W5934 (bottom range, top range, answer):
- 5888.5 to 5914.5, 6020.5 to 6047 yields 1.20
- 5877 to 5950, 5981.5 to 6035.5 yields 1.08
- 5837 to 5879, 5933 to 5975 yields 1.02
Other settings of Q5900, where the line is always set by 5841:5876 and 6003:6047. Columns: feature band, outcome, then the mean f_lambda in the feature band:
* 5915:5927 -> 0.0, 18.6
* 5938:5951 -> -0.1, 18.7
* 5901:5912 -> 0.2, 18.4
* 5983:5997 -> 0.2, 18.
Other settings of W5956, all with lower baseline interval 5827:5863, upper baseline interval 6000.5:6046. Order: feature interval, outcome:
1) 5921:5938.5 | 0.019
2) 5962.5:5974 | -0.025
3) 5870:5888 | 0.039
